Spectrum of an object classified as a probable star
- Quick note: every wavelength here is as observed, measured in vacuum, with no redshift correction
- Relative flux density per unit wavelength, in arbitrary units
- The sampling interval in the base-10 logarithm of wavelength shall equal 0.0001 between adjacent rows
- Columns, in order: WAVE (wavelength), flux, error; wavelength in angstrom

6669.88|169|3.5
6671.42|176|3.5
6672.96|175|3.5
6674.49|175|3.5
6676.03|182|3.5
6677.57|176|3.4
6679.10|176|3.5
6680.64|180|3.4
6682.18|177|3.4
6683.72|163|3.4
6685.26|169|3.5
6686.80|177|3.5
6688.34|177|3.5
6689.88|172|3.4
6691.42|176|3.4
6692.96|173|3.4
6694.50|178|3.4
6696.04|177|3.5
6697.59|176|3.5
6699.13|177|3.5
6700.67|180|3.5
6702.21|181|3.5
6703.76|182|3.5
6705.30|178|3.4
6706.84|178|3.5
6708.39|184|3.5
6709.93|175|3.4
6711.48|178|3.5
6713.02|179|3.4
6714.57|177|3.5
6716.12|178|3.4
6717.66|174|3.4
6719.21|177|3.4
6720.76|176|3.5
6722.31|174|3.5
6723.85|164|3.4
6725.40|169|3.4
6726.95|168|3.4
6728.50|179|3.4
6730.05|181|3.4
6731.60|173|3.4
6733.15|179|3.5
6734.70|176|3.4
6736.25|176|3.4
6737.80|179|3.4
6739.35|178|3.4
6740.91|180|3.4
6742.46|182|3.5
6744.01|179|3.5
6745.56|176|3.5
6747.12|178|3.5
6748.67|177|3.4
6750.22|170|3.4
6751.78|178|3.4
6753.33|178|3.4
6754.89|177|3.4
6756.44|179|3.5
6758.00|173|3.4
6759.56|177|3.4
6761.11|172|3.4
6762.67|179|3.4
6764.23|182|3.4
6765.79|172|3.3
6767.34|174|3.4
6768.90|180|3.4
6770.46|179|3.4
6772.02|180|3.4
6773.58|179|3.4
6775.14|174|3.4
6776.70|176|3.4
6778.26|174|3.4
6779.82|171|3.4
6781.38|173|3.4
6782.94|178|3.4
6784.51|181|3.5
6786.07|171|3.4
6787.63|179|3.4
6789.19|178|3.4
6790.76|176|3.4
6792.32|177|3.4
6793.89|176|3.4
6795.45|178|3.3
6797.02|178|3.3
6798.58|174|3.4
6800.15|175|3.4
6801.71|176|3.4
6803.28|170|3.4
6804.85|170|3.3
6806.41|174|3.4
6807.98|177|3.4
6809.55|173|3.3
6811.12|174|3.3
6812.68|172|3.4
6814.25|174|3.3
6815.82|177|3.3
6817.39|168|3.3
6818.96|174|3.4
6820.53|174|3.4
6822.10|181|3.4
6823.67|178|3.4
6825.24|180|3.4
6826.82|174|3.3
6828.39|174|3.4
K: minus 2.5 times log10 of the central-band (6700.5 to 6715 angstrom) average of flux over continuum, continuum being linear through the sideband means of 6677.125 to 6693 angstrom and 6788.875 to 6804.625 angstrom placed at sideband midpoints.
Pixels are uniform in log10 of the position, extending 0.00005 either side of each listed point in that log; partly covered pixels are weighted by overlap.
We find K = -0.03 mag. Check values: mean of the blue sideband 174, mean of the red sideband 175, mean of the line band 179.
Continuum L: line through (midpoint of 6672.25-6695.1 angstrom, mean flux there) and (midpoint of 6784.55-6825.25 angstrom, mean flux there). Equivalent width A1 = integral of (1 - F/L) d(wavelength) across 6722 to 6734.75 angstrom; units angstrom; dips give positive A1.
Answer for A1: 0.1 angstrom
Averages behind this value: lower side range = 175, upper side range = 175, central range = 174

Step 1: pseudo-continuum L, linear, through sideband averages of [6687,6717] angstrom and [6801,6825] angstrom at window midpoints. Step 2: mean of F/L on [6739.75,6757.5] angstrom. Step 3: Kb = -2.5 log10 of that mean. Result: -0.01 mag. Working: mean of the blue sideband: 178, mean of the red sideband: 174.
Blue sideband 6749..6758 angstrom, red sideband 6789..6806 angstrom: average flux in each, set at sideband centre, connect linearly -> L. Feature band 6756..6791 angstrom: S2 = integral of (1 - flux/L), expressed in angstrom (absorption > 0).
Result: -0.1 angstrom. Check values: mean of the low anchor 176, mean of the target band 176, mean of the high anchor 175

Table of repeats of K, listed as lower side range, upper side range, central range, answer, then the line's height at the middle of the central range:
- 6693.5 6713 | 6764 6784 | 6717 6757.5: 0.01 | 177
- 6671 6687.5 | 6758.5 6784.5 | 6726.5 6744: -0.01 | 176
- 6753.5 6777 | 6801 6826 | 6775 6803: 0.00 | 176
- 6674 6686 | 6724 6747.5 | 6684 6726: 0.00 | 175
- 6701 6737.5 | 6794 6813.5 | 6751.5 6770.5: -0.01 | 175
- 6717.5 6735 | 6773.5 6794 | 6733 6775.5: -0.01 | 175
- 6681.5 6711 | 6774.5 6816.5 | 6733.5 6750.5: -0.01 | 176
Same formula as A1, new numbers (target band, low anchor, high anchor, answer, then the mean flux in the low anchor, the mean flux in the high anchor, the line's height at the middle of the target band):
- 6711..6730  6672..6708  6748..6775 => 0.2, 176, 177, 177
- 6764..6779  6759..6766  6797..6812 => -0.1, 177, 174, 176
